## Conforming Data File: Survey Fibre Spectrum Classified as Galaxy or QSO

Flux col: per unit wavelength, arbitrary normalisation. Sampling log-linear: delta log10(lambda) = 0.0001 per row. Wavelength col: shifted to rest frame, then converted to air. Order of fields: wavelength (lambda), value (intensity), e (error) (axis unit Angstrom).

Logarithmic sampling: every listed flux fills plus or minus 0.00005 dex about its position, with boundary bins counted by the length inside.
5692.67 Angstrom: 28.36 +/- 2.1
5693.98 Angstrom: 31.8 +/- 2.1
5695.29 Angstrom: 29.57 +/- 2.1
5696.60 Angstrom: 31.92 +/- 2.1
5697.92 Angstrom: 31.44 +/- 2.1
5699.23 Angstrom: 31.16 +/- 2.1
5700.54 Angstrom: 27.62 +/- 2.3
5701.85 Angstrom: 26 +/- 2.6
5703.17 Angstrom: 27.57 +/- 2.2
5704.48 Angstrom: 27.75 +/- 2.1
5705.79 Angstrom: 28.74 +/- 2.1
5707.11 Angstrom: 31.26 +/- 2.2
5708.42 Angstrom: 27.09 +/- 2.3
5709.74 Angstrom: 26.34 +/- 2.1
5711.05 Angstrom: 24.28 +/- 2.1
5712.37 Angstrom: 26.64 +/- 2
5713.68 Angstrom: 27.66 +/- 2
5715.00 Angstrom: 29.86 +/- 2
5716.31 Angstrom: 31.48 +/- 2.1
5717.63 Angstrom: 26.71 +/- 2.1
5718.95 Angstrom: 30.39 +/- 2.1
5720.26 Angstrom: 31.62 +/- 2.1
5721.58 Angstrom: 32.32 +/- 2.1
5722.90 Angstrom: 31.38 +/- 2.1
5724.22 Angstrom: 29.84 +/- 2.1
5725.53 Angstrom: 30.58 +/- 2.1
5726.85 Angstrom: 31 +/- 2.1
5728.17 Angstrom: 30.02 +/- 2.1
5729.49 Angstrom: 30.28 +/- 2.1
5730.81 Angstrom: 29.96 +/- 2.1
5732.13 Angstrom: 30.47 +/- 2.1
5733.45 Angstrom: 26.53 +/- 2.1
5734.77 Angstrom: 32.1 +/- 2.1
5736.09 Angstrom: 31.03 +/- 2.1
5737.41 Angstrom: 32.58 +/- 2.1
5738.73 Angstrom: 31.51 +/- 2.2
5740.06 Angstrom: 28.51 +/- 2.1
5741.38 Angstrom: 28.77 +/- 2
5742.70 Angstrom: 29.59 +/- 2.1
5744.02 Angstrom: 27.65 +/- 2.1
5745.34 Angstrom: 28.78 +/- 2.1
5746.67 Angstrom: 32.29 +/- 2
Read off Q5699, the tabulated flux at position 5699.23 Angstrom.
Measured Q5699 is 31.16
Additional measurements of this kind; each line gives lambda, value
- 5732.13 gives 30.47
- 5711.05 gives 24.28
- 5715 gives 29.86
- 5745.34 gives 28.78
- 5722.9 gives 31.38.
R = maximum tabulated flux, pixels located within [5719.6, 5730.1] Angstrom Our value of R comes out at 32.32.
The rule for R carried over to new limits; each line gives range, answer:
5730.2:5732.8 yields 30.47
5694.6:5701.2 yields 31.92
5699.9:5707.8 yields 31.26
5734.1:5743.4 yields 32.58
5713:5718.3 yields 31.48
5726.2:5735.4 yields 32.1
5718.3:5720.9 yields 31.62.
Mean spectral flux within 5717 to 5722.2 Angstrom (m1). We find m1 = 30.3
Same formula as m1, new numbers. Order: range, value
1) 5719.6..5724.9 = 31.3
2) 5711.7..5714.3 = 27.1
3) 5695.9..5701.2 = 30.5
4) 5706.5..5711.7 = 27.2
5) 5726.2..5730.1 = 30.4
